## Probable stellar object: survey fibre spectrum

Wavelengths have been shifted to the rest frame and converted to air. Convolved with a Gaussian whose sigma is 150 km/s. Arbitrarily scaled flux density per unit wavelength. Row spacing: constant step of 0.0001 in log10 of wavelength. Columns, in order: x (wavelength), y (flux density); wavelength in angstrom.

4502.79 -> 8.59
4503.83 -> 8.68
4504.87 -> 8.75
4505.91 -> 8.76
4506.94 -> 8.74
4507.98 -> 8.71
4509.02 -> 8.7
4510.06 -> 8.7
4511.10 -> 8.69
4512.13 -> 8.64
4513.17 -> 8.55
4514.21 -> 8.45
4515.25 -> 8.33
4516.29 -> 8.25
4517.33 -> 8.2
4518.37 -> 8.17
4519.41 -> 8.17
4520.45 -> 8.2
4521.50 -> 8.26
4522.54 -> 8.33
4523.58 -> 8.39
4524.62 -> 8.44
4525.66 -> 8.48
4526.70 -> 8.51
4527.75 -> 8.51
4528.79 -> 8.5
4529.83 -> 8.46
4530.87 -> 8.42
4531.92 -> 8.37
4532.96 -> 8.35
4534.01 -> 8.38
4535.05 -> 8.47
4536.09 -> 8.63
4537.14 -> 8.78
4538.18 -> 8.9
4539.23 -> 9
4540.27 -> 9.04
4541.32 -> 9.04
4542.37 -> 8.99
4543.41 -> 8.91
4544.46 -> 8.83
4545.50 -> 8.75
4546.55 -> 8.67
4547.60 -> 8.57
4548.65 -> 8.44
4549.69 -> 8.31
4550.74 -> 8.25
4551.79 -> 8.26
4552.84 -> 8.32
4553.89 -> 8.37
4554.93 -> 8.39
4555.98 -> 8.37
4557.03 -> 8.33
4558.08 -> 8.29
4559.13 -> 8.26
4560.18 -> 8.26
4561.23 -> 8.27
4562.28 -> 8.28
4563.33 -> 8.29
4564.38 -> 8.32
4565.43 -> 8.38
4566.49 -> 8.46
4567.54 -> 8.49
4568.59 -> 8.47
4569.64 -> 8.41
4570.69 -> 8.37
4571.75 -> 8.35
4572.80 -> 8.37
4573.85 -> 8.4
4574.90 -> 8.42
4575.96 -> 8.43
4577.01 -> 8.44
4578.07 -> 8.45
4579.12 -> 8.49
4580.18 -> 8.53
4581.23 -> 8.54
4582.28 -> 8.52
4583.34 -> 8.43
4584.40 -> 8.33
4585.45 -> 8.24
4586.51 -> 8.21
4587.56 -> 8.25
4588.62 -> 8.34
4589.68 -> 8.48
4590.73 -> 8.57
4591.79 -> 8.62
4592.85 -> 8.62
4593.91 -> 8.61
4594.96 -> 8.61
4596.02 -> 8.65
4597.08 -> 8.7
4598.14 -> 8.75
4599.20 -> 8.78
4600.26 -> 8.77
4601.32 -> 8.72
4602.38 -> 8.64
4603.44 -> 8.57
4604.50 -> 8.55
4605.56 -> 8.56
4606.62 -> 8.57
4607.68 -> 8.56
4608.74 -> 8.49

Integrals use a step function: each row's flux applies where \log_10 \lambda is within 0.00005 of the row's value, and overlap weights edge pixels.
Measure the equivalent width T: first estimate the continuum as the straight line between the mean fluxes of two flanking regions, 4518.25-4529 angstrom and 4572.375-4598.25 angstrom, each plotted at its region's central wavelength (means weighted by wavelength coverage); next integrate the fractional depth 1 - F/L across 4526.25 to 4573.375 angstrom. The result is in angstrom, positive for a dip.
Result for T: -0.49 angstrom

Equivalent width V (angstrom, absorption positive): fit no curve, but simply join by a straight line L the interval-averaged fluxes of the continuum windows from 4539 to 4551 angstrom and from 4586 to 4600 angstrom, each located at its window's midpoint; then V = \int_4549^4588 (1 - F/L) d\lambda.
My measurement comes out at 1.3 angstrom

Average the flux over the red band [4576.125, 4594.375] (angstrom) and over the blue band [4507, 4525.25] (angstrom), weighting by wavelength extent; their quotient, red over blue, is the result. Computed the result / 1.0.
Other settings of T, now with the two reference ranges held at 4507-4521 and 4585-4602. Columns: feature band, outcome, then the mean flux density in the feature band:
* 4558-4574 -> 0.3 angstrom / 8.36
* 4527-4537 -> 0.0 angstrom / 8.46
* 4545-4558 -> 0.1 angstrom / 8.41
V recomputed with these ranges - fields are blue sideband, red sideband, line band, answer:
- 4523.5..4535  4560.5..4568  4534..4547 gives -0.6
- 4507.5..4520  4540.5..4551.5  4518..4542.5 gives 0.1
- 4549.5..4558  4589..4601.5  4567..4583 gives 0.1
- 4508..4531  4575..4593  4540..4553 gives -0.3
